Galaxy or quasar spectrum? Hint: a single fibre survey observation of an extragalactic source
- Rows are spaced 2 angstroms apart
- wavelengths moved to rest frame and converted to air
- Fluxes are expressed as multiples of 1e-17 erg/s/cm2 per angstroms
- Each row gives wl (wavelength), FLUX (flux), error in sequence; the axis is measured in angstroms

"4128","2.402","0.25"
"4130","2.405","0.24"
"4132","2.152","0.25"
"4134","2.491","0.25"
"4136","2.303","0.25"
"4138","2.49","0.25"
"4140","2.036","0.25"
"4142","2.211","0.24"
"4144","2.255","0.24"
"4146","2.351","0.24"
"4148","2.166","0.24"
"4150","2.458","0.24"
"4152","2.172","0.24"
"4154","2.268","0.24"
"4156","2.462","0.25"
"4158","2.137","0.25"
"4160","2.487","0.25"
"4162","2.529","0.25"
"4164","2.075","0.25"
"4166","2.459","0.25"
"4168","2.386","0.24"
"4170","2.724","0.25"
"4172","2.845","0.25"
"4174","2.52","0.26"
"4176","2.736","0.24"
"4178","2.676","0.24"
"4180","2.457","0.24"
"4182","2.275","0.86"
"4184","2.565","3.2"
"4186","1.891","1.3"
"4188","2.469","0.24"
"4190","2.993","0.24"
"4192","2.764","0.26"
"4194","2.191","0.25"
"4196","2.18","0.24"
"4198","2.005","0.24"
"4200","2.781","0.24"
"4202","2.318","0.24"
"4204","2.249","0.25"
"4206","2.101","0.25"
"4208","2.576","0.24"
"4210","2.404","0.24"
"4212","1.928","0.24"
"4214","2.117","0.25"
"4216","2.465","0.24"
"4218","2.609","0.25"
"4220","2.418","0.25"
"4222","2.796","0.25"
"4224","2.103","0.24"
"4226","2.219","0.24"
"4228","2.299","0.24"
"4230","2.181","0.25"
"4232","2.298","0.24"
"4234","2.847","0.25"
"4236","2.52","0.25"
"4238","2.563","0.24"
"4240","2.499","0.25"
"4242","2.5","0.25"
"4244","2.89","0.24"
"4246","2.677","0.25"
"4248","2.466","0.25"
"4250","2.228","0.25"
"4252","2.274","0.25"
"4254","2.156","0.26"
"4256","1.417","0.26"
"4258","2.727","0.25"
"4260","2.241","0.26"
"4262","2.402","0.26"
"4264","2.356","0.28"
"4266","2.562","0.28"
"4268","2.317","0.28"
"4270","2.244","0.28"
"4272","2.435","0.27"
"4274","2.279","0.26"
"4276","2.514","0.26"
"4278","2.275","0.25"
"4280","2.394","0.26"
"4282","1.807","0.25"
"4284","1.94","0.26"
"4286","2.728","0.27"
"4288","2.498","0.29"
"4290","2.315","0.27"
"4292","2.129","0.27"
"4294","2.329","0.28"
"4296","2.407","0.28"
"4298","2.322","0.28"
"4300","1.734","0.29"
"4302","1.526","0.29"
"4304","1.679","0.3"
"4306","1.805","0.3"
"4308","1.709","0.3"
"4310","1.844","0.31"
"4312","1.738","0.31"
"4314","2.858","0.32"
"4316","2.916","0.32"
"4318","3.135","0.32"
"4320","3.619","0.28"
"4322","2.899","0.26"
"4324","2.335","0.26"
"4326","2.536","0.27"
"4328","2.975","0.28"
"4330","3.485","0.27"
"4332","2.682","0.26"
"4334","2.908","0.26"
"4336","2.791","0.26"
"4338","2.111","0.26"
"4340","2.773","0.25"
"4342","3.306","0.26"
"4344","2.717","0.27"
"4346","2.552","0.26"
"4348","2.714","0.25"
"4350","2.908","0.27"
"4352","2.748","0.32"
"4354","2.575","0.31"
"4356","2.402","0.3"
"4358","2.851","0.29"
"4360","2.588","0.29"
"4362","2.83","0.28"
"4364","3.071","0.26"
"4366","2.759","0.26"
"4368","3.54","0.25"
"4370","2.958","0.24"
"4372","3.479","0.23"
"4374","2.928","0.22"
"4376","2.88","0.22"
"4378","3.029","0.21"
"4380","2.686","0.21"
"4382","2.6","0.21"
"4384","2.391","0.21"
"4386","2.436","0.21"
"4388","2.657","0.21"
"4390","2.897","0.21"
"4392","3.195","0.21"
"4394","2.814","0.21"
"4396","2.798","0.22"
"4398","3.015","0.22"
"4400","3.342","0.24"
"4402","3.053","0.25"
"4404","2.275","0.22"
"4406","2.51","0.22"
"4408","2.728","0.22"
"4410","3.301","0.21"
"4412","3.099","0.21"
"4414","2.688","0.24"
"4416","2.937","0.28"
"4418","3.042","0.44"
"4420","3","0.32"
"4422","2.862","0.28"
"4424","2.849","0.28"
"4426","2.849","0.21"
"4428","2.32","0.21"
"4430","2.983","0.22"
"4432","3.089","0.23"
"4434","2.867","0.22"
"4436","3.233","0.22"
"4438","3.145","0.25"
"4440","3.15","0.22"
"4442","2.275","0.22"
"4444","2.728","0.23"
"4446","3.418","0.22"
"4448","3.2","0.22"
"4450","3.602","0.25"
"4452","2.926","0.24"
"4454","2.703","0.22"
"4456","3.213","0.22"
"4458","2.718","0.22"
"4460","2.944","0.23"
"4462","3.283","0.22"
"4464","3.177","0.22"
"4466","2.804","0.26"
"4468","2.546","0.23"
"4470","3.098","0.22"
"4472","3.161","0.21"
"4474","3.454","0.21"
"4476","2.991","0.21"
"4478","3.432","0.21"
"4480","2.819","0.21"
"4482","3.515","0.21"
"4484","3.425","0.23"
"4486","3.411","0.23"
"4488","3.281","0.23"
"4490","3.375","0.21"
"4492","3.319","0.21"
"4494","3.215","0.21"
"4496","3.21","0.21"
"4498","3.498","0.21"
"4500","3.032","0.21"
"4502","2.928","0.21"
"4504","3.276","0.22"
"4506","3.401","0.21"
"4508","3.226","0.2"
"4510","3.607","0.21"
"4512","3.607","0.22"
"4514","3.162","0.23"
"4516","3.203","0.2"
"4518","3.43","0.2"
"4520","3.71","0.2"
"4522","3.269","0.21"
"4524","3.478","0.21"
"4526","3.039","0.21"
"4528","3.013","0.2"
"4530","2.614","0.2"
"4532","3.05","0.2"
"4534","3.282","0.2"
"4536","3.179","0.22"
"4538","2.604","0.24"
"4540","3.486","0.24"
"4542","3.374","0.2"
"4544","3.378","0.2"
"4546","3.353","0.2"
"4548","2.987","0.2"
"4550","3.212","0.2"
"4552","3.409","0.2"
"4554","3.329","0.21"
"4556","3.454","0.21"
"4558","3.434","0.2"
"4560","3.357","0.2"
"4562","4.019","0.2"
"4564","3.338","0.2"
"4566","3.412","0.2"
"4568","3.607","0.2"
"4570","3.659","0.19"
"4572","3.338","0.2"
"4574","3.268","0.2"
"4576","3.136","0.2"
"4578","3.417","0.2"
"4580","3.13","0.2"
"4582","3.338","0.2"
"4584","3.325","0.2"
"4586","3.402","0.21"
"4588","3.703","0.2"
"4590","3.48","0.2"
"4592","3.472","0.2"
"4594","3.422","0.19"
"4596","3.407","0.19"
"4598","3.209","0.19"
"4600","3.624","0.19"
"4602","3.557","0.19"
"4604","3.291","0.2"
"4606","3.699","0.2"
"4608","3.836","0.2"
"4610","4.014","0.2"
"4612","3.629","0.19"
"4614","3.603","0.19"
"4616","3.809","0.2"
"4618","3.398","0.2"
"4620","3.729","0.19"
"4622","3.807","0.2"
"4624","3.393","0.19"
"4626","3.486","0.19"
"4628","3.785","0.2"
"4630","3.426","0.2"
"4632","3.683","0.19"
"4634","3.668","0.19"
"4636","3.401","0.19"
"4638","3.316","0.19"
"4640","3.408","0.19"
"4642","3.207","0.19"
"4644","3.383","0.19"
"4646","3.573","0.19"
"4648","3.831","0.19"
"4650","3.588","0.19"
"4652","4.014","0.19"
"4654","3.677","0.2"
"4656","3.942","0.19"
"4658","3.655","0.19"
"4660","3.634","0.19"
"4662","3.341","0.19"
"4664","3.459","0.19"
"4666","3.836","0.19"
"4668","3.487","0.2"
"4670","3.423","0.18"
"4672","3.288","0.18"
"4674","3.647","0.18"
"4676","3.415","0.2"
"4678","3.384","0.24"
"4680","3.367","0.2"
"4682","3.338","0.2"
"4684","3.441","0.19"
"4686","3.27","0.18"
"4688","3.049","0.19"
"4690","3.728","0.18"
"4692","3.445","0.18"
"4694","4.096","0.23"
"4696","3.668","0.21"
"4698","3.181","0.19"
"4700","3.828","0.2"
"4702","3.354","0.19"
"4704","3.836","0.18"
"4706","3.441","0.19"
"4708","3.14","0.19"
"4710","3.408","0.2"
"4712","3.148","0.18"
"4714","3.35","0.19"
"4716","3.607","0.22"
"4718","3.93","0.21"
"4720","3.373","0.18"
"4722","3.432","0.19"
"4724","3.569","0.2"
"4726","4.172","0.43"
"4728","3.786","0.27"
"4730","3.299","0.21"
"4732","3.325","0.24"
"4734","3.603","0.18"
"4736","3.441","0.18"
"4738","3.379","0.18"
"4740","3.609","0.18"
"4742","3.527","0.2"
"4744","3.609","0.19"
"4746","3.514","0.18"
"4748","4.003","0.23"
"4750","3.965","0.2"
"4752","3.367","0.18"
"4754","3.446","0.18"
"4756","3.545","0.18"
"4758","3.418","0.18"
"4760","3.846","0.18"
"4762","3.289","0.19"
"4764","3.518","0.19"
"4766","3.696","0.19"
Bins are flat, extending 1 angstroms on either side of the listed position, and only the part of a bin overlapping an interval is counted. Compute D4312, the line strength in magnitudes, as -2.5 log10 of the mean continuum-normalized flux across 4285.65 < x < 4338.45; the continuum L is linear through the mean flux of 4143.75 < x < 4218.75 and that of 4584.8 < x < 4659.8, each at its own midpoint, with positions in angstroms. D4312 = 0.128 mag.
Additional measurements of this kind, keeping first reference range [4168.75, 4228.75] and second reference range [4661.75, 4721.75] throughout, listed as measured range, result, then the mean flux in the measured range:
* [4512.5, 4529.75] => -0.05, 3.27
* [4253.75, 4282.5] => 0.13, 2.29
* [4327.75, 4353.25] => -0.03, 2.81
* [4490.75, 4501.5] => -0.06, 3.24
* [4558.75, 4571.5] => -0.11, 3.55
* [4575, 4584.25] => -0.01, 3.26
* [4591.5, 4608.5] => -0.07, 3.49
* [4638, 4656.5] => -0.07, 3.6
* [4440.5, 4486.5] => -0.03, 3.08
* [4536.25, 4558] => -0.03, 3.26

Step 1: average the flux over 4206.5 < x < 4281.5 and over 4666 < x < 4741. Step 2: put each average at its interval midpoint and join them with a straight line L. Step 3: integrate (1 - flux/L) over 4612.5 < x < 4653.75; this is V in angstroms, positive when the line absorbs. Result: -3.1 angstroms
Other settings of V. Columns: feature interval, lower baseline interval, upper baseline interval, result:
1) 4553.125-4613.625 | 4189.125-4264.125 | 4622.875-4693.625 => -2.8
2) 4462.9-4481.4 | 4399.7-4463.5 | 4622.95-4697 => -0.1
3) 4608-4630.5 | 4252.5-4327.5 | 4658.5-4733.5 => -2.6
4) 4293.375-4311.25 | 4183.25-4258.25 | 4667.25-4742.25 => 4.5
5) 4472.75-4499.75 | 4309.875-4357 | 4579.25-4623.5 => -0.8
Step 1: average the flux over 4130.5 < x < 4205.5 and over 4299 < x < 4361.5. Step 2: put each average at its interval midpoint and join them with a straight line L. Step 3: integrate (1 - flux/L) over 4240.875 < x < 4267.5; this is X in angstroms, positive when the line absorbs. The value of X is 1.1 angstroms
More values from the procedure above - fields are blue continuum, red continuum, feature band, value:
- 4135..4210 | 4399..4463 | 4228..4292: 5.26 angstroms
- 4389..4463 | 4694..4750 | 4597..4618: -1.87 angstroms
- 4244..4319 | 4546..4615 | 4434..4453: -1.02 angstroms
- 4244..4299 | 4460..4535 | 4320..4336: -2.08 angstroms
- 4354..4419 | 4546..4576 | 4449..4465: 0.06 angstroms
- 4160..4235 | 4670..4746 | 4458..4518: -3.59 angstroms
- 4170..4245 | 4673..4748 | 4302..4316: 3.58 angstroms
